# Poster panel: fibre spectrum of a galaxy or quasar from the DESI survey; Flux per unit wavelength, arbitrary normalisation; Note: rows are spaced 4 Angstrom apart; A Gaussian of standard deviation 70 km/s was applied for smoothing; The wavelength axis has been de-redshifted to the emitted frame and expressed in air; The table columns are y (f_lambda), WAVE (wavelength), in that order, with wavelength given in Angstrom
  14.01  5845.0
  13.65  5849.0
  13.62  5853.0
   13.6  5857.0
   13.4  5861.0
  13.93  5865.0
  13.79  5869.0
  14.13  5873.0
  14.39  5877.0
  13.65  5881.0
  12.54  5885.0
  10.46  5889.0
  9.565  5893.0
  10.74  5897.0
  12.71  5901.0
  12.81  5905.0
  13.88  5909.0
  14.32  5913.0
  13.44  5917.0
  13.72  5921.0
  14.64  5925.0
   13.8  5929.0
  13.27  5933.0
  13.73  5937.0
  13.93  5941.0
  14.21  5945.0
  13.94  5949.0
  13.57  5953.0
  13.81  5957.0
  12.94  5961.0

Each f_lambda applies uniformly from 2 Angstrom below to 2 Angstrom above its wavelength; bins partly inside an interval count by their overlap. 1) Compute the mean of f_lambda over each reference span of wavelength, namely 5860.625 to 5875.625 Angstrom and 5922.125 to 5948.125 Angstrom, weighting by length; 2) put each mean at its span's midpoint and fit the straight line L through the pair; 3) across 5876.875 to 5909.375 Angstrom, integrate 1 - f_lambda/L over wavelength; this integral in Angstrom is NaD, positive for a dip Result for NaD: 4.19 Angstrom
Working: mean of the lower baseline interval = 13.9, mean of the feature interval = 12.1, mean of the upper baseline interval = 13.9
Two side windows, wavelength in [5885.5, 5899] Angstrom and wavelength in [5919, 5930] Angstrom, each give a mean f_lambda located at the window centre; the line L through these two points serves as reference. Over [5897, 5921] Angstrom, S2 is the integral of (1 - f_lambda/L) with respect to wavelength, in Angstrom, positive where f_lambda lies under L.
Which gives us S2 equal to -1.70 Angstrom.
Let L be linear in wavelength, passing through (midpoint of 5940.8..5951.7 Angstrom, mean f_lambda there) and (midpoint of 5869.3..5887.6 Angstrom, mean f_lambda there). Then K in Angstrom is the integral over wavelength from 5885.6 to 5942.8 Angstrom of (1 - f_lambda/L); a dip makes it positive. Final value 3.7 Angstrom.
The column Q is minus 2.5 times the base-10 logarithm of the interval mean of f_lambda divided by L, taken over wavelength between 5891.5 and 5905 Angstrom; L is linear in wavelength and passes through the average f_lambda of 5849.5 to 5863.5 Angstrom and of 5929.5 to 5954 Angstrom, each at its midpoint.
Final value 0.20 mag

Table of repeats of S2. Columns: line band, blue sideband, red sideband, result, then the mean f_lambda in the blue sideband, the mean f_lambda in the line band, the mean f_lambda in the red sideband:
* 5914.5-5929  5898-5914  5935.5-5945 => -0.4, 13.2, 13.9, 13.9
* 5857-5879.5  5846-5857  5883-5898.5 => -2.6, 13.7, 13.9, 10.8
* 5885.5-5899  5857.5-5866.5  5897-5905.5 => 2.2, 13.6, 10.5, 12.3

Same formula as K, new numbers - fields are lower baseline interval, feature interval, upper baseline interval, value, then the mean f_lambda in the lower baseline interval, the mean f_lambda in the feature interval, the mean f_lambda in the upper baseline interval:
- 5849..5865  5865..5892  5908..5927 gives 1.3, 13.6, 13.1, 14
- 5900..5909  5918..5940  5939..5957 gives -0.5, 13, 13.8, 13.9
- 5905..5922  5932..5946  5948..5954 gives 0.0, 13.7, 13.8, 13.8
